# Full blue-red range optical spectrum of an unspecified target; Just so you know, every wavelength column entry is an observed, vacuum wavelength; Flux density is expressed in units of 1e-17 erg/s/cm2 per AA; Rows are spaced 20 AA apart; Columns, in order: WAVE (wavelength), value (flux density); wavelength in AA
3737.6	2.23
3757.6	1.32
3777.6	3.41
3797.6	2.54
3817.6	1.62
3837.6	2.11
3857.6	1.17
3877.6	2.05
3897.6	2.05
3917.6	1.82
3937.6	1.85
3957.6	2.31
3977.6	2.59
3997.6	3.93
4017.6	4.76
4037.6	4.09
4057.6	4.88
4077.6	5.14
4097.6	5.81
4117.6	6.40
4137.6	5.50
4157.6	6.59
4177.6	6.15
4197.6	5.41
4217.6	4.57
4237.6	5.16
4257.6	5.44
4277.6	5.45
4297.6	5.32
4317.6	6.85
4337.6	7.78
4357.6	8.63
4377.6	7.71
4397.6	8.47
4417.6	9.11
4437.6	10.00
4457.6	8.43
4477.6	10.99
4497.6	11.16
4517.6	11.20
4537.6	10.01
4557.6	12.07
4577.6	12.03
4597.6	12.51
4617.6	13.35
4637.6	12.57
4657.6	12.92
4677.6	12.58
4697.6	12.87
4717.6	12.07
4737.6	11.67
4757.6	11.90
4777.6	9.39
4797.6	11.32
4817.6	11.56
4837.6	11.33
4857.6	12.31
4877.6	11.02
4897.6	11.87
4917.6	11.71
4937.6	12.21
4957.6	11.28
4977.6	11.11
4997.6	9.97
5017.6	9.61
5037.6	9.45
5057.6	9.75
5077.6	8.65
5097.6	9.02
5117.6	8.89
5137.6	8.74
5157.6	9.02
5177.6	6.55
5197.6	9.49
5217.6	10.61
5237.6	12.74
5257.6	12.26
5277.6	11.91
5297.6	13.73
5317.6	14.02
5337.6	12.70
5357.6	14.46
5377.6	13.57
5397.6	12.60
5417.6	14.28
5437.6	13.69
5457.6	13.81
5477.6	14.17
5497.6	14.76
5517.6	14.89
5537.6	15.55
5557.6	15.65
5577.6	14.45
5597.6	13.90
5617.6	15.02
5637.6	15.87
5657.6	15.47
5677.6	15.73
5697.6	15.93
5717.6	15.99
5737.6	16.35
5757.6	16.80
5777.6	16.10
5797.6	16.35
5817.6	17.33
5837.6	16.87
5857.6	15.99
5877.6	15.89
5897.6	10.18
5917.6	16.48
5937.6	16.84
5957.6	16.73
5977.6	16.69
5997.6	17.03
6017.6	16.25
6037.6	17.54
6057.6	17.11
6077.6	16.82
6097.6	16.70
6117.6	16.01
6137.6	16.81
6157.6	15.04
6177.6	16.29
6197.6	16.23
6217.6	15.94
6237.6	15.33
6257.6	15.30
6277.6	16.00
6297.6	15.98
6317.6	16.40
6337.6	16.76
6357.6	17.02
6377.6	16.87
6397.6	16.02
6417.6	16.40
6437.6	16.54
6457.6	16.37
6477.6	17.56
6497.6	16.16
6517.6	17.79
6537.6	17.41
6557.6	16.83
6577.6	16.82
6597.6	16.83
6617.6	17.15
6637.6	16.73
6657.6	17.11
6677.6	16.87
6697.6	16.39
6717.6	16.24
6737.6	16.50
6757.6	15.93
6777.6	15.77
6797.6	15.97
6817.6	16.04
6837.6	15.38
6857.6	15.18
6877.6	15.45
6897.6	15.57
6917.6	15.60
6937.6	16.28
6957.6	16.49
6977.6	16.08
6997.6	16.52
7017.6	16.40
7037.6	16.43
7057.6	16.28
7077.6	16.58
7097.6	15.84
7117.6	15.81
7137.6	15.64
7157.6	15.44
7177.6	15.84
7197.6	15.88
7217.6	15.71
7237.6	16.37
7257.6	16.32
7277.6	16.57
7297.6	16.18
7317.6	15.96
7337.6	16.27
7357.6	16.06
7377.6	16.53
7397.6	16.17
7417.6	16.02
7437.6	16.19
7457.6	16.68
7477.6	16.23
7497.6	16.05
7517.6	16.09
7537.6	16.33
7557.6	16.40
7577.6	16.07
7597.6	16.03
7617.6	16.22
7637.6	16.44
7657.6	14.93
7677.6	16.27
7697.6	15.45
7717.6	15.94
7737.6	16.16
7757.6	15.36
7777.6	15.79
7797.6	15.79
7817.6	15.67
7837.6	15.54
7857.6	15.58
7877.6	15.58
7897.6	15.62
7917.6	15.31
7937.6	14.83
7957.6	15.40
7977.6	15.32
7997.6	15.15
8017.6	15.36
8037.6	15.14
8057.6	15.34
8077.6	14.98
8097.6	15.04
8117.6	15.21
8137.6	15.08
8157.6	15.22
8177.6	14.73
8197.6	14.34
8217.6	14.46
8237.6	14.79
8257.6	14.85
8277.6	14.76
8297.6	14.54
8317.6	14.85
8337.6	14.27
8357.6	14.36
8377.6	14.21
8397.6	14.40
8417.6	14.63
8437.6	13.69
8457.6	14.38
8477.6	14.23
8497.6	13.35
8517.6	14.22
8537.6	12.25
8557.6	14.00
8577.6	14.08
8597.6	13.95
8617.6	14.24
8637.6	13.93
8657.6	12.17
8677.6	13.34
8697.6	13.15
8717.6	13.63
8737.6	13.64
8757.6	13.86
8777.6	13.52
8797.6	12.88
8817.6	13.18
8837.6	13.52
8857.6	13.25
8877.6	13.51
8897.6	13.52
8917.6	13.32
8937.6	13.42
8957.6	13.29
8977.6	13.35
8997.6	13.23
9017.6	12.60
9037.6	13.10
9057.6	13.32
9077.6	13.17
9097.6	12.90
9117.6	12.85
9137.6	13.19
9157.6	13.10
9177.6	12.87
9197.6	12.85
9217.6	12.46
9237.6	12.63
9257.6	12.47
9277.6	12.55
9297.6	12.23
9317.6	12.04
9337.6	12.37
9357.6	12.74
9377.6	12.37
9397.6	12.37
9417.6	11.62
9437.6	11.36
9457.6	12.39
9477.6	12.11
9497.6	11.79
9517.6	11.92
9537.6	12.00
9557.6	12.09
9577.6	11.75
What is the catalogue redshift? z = 0.00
